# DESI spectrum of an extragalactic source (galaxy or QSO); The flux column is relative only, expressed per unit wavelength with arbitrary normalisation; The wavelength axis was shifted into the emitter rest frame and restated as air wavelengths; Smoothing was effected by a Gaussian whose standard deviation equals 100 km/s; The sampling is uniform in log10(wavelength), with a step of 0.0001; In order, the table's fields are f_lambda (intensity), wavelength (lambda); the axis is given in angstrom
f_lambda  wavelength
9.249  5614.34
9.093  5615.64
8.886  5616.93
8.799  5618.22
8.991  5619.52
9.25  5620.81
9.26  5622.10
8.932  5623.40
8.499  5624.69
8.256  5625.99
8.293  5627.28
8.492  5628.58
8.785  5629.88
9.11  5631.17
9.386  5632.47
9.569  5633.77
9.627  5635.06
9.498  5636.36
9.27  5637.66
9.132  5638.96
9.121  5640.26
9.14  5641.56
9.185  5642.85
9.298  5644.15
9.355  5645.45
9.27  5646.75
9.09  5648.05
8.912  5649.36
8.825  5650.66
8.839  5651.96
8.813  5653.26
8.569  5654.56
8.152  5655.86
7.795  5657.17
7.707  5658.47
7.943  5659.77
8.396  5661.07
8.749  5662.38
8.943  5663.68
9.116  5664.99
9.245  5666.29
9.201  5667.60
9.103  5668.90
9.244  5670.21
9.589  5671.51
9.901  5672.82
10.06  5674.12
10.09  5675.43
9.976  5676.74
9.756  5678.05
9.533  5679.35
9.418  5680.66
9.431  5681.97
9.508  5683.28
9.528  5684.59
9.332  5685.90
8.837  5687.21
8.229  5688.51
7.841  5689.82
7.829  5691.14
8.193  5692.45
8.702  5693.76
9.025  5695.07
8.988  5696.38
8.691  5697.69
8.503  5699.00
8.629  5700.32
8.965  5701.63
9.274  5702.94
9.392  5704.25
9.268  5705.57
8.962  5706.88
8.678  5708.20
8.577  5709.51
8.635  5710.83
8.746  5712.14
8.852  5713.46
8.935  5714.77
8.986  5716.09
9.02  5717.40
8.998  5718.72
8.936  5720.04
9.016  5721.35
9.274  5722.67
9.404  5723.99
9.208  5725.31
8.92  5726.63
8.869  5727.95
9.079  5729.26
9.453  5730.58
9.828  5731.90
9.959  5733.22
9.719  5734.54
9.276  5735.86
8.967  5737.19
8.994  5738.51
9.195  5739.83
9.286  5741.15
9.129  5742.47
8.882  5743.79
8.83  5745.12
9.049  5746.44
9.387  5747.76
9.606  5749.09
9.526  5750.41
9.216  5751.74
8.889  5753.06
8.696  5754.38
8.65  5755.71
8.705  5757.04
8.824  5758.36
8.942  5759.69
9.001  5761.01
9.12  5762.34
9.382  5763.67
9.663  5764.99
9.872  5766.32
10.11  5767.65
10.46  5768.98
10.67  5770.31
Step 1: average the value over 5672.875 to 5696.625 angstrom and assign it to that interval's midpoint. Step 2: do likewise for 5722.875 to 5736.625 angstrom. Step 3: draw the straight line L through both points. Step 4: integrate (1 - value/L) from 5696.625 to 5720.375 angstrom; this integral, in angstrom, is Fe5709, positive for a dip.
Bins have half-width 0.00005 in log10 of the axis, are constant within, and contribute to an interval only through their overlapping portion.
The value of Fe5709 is 0.9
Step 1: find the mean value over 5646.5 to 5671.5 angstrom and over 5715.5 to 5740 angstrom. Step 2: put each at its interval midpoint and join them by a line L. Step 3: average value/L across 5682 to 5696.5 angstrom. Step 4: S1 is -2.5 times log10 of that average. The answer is 0.025 mag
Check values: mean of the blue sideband 8.75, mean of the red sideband 9.22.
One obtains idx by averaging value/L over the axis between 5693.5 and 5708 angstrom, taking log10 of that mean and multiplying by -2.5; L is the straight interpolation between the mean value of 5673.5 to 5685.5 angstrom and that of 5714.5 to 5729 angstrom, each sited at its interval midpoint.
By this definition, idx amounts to 0.05 mag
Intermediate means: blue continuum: 9.68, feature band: 8.94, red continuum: 9.06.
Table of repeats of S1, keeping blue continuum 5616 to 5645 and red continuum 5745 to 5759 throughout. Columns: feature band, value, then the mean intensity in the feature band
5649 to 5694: 0.01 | 8.95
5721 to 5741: -0.03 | 9.28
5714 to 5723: 0.00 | 9.02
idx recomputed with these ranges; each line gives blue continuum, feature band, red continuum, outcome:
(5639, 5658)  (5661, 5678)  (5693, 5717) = -0.06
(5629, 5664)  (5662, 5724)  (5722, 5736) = 0.01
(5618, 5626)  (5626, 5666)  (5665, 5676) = 0.04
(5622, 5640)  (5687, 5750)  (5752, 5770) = 0.02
